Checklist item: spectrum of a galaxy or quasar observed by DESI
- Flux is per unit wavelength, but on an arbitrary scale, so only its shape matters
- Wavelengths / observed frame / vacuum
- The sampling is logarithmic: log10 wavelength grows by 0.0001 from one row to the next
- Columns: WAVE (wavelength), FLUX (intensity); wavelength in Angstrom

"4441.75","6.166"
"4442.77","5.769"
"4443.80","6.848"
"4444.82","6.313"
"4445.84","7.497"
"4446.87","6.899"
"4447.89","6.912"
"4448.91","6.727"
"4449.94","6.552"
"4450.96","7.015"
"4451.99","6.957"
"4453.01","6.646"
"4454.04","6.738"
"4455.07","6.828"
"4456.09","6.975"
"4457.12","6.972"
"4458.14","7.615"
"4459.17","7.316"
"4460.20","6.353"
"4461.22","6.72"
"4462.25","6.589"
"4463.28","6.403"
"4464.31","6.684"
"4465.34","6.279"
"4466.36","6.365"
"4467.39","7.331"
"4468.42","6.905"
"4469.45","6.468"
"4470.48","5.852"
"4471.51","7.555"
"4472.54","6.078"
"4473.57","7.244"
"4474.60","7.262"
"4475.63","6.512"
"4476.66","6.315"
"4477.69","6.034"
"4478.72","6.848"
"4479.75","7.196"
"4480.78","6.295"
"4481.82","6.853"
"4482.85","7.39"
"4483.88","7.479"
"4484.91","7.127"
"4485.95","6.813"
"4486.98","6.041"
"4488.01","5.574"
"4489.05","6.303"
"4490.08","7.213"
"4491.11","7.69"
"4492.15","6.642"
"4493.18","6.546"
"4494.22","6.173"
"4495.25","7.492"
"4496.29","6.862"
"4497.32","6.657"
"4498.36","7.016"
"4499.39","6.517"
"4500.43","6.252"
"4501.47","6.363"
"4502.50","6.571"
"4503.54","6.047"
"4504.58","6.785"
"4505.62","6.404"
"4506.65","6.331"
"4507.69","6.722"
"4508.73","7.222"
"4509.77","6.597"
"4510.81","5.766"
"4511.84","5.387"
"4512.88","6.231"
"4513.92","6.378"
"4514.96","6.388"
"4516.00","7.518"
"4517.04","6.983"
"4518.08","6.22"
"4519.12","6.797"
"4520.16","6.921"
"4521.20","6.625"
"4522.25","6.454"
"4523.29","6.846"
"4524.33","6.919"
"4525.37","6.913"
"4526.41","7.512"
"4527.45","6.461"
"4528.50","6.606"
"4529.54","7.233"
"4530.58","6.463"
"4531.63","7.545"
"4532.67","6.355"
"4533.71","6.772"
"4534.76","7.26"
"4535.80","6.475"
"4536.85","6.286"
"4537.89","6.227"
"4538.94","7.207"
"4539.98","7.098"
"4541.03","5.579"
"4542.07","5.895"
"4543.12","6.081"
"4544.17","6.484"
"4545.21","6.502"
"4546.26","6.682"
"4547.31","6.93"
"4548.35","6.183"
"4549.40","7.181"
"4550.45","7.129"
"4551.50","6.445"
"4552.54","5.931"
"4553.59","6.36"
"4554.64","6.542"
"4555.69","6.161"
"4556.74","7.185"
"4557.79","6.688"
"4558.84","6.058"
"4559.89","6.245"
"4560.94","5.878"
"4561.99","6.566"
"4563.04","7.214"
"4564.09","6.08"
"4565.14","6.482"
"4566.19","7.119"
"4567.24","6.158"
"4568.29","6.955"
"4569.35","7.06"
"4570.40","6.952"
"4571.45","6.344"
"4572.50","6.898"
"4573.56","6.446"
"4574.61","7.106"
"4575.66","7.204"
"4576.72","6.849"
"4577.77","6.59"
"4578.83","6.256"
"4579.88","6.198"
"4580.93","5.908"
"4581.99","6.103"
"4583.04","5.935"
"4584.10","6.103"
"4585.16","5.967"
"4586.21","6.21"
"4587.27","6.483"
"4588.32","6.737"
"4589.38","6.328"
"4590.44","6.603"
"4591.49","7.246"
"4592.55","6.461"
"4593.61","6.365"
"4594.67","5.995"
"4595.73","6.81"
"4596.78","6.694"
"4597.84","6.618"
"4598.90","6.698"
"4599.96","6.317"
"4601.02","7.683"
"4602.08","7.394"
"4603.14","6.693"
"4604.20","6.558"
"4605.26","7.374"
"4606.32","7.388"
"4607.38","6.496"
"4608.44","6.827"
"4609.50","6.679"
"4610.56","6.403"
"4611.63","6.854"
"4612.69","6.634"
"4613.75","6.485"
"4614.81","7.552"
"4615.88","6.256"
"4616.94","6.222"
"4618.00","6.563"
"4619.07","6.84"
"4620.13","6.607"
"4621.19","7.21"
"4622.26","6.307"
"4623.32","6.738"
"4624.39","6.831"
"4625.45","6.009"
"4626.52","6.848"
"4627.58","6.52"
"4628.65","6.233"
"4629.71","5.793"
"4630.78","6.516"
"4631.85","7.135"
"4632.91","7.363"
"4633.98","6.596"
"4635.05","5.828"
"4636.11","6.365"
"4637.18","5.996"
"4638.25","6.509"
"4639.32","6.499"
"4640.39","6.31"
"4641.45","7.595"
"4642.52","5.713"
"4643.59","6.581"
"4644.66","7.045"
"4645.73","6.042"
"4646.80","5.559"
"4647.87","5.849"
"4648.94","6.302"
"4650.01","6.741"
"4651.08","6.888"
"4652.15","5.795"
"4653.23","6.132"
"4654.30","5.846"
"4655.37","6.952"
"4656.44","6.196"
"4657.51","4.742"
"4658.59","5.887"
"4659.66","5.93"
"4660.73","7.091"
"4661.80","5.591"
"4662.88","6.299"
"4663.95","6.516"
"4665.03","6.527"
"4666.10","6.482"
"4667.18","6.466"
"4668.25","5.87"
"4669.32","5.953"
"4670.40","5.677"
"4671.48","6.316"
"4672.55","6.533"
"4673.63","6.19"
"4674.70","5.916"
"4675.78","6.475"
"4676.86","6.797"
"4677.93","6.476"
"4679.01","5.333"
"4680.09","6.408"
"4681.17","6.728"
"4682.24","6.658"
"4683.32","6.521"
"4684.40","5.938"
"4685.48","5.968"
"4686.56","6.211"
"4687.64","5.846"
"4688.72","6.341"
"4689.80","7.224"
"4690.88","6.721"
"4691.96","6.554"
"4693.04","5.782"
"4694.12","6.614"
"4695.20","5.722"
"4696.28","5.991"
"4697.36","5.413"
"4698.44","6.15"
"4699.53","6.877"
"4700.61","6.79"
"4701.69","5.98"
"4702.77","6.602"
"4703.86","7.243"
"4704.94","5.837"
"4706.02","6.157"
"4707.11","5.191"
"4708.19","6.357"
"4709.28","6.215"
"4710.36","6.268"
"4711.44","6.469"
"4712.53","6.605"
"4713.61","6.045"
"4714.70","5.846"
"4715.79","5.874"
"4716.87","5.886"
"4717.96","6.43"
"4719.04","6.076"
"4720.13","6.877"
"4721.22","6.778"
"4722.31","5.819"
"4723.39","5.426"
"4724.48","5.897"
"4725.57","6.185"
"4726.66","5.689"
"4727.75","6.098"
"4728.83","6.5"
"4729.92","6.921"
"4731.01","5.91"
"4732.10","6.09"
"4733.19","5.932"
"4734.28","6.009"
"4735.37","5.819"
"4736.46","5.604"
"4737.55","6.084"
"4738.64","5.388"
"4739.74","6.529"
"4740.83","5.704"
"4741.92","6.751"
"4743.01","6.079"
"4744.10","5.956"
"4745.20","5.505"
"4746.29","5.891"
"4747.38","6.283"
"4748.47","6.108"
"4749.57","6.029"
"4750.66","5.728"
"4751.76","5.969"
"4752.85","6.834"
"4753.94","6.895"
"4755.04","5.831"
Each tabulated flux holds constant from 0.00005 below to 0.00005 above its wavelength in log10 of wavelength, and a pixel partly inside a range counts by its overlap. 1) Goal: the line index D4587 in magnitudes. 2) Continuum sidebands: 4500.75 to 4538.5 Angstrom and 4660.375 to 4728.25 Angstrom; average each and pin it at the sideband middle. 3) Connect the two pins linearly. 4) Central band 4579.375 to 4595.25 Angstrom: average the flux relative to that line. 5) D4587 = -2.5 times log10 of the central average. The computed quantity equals 0.03 mag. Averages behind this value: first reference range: 6.63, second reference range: 6.23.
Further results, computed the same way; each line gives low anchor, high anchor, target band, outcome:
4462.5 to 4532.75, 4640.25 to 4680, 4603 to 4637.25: -0.05 mag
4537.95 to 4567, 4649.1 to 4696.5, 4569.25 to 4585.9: 0.00 mag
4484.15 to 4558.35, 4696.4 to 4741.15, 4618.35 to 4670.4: -0.01 mag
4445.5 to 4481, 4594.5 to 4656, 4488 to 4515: 0.03 mag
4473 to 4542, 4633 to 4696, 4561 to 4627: -0.03 mag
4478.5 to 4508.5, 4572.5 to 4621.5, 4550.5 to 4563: 0.04 mag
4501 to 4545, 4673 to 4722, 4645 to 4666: 0.03 mag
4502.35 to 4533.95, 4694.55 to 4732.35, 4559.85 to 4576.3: -0.03 mag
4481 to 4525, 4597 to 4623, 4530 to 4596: 0.03 mag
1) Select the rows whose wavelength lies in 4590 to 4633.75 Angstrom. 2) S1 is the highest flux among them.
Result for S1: 7.683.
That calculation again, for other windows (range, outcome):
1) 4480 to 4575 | 7.69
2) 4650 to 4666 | 7.091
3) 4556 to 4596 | 7.246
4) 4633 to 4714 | 7.595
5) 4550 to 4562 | 7.185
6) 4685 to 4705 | 7.243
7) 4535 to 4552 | 7.207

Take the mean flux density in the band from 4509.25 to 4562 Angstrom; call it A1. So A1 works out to 6.57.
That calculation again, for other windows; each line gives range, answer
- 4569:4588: 6.48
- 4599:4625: 6.78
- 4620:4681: 6.33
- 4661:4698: 6.24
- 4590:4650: 6.6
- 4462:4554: 6.64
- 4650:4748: 6.18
